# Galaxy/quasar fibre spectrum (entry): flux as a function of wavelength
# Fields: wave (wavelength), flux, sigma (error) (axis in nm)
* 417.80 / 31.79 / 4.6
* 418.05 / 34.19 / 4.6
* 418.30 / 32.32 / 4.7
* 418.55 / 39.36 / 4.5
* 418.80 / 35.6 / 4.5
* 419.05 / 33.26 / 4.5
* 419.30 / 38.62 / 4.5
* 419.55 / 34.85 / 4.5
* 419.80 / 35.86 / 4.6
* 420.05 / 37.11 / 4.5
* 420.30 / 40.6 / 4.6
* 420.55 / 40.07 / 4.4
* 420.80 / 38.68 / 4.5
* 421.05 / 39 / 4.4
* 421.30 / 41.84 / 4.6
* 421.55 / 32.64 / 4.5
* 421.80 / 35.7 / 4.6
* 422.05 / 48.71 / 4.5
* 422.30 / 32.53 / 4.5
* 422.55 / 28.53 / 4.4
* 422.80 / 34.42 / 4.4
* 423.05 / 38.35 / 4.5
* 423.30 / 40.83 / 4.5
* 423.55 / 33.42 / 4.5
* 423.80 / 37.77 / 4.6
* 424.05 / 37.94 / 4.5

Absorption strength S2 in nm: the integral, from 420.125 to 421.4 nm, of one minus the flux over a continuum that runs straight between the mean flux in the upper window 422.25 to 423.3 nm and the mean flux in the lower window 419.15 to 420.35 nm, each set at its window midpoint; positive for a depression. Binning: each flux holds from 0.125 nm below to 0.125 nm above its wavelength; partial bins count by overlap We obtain -0.13 nm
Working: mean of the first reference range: 37.1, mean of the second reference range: 34.4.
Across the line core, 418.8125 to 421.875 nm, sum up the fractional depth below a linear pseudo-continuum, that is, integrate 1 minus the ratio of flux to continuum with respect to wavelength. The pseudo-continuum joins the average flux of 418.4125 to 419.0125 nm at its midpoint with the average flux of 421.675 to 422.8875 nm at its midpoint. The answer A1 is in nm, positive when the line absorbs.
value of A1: -0.075 nm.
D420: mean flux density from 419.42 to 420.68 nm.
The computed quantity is 37.7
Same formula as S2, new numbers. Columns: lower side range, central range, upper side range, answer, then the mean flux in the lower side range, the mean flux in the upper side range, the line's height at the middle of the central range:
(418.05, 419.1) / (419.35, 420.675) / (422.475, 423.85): -0.091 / 35.2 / 35.7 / 35.3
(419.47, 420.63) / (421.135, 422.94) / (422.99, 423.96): 0.058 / 37.7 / 37.6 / 37.6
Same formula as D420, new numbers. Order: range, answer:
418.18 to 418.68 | 35.9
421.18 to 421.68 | 37.2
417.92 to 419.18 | 34.9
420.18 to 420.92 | 39.8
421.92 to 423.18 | 36.5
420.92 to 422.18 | 39.5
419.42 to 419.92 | 35.4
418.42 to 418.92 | 37.4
